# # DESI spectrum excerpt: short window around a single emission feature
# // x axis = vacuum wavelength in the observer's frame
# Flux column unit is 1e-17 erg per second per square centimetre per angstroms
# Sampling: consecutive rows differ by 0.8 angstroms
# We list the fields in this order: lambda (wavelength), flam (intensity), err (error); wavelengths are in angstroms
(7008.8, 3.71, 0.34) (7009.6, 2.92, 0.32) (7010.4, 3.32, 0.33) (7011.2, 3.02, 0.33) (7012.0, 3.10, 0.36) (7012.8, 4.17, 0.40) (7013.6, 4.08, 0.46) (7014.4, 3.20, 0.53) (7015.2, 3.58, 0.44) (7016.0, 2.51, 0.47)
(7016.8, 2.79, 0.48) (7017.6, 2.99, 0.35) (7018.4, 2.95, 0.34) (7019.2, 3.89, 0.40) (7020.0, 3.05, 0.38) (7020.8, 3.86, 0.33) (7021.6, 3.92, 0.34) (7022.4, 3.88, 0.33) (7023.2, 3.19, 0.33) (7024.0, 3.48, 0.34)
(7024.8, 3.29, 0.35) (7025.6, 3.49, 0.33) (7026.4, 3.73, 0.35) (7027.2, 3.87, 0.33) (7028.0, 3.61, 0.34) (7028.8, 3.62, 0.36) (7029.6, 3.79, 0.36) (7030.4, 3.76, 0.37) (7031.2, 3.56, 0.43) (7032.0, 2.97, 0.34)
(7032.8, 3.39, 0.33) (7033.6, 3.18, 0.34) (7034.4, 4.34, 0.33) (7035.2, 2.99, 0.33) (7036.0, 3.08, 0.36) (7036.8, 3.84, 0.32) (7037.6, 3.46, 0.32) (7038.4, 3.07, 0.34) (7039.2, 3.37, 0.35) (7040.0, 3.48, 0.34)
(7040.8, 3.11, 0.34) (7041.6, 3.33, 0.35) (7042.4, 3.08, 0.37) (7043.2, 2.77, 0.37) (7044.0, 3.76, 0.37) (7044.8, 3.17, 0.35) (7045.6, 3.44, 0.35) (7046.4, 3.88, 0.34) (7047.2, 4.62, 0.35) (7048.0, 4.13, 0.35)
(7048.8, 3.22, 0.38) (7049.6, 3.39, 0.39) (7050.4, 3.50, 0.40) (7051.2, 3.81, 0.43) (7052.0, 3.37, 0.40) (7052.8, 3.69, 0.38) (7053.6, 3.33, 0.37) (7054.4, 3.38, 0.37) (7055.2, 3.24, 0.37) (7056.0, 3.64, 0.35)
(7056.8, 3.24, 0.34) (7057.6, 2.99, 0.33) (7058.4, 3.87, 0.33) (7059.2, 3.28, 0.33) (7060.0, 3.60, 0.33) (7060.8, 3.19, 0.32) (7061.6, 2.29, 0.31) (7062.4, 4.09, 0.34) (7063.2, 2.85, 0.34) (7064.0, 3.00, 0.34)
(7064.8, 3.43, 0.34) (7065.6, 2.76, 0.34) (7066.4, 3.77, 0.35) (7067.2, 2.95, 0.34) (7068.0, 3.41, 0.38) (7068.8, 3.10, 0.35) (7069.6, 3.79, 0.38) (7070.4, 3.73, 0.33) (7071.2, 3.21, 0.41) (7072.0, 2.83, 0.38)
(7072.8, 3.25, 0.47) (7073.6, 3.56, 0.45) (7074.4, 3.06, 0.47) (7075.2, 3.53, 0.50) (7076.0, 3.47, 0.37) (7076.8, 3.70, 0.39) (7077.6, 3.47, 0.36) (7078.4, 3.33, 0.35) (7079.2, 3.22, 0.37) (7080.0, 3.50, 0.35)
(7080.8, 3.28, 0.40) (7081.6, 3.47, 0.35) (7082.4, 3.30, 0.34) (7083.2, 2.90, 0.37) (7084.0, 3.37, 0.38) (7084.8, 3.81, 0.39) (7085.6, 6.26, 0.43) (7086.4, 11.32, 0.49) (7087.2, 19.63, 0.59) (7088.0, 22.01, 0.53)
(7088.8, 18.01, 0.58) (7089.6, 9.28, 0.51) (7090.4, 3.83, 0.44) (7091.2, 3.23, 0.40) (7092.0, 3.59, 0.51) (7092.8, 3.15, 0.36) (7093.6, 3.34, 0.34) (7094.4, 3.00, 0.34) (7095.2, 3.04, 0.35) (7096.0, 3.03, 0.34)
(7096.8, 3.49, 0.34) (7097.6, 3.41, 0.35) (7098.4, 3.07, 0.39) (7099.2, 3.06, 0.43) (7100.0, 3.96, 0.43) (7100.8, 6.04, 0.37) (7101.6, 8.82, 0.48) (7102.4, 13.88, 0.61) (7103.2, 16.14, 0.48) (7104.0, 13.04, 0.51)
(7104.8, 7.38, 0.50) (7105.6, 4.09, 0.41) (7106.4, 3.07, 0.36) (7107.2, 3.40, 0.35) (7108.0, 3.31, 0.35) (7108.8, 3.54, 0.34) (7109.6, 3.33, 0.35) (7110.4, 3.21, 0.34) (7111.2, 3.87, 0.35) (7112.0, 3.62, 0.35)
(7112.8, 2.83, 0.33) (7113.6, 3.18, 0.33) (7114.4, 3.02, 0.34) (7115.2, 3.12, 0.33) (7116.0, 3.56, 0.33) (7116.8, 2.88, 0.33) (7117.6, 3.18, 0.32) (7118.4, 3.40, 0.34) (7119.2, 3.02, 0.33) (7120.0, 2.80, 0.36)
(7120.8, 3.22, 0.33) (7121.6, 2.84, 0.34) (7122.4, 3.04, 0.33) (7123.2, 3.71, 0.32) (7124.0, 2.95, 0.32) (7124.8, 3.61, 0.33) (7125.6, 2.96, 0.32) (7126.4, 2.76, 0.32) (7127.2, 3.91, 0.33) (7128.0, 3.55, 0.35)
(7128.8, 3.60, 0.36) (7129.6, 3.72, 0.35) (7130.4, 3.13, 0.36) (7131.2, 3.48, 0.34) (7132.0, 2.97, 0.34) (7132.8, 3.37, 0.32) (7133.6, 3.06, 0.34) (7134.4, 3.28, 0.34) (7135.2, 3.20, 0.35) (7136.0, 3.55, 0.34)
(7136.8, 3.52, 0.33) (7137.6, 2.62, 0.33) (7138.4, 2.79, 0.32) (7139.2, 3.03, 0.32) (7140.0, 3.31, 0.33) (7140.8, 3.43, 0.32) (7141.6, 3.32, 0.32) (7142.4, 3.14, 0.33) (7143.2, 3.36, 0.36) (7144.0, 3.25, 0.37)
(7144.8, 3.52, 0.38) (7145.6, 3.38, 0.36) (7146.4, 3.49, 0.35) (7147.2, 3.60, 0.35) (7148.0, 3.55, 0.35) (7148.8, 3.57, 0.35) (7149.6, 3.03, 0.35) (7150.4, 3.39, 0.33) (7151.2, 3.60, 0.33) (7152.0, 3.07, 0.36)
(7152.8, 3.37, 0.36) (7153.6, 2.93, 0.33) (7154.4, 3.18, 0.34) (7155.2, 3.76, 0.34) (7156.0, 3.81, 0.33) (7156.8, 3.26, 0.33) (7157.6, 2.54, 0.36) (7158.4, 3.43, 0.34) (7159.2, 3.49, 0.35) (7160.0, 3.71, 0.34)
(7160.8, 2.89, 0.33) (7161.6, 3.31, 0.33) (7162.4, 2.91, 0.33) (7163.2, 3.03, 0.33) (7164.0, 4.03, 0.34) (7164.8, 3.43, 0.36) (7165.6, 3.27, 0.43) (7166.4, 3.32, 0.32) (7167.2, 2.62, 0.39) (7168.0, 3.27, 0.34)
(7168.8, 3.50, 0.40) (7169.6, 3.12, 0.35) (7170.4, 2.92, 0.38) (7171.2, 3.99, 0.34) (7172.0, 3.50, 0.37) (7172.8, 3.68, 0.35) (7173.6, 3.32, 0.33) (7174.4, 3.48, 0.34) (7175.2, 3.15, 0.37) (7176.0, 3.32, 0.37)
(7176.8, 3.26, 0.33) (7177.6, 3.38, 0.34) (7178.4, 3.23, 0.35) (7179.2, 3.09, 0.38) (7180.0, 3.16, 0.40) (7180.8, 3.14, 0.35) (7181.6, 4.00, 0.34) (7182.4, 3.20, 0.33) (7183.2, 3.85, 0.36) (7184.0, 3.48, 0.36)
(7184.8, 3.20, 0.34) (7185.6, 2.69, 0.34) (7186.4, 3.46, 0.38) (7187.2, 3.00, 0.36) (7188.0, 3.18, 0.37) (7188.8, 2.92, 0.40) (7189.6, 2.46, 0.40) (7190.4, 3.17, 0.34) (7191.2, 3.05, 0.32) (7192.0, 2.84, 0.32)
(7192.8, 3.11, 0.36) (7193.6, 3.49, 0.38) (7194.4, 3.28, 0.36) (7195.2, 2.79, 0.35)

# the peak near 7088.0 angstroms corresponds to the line [S II] 6716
